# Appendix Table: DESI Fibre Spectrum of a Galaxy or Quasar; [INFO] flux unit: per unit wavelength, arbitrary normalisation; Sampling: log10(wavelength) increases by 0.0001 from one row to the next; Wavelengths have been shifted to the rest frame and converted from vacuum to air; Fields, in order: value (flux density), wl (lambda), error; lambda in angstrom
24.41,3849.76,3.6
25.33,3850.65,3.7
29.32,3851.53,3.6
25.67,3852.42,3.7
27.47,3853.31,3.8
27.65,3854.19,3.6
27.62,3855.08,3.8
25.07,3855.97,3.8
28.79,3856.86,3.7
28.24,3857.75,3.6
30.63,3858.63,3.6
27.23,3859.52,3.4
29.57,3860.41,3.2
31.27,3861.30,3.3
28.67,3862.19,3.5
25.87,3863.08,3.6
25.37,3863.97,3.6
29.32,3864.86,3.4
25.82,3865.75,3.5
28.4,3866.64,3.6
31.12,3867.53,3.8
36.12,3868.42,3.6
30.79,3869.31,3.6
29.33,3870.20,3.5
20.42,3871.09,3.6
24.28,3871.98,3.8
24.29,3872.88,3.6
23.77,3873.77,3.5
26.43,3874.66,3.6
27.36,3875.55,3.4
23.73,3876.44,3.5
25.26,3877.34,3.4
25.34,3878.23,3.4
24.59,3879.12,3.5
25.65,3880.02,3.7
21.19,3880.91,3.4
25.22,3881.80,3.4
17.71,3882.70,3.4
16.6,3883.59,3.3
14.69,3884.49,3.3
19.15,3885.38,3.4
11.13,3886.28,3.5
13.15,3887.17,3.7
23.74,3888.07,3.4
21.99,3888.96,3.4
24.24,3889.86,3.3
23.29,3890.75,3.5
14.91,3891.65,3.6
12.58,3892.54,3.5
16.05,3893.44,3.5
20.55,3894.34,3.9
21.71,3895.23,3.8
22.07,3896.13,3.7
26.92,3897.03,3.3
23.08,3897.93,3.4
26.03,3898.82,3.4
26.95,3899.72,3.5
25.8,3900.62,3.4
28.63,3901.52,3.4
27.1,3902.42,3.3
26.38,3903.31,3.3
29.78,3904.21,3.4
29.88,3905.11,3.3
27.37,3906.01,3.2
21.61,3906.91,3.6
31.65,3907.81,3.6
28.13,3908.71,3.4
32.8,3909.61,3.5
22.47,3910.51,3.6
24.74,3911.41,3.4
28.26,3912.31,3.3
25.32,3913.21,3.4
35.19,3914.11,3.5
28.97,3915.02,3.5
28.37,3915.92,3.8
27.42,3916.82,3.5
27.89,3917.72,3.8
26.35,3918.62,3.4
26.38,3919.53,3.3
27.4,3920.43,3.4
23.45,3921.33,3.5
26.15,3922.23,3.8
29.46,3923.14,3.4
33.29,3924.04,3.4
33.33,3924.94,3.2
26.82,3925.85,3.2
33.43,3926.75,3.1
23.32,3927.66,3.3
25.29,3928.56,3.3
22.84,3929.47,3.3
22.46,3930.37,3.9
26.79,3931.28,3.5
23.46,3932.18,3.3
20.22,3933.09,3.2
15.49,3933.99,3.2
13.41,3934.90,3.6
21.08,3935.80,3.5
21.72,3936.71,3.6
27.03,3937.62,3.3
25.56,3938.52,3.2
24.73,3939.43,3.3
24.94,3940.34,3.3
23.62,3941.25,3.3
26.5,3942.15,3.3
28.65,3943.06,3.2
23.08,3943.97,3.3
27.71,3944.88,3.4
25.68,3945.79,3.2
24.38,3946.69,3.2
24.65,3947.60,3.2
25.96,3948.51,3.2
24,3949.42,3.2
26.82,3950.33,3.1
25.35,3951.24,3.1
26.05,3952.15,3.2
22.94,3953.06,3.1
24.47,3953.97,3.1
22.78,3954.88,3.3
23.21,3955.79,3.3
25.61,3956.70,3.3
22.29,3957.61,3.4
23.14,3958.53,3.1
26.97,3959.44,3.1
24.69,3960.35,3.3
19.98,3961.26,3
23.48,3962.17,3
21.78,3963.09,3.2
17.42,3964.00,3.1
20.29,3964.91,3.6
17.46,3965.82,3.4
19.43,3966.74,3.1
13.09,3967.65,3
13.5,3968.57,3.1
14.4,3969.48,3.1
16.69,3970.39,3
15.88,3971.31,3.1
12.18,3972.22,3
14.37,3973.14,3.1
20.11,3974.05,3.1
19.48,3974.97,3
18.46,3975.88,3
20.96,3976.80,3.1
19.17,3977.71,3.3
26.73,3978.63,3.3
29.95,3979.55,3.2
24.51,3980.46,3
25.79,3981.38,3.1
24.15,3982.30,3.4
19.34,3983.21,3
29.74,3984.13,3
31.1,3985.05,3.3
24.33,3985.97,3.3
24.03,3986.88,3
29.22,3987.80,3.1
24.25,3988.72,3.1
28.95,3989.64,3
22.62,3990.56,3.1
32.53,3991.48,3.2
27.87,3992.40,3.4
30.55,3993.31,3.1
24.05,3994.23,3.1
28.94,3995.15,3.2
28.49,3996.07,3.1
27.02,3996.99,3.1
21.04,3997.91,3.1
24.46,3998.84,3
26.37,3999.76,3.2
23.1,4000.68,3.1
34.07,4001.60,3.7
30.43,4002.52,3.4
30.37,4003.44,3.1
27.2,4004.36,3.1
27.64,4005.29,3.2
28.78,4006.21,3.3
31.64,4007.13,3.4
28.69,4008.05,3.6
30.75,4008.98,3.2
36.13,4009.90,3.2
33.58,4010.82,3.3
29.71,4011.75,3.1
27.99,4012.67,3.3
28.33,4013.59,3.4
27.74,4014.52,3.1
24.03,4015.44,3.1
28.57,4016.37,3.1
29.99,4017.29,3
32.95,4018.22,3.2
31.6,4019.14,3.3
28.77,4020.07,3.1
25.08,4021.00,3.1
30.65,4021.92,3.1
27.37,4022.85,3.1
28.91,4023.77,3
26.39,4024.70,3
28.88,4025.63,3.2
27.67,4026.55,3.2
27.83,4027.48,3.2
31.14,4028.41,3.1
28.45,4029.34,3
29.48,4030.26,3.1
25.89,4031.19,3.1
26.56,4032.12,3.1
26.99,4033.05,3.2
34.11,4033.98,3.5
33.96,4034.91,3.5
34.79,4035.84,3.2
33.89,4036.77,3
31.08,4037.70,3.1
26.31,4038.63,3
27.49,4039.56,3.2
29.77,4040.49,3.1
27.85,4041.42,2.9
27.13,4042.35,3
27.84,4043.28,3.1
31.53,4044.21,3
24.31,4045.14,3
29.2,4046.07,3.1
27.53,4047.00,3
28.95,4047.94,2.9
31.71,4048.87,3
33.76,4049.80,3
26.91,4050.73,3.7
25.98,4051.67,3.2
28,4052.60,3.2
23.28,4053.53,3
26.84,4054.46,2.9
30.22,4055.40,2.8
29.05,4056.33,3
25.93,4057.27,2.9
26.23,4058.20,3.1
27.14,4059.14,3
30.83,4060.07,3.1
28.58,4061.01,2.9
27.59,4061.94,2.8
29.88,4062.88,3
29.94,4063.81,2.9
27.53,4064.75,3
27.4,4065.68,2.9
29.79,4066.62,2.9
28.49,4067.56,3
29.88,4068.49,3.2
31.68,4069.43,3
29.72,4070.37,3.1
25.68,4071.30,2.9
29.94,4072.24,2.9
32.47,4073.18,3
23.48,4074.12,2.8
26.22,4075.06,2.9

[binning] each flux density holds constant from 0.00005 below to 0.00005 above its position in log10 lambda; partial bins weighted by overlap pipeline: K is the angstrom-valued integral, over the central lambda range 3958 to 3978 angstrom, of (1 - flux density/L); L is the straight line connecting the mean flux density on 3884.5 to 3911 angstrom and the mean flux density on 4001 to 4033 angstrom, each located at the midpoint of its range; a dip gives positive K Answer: 5.9 angstrom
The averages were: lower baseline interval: 23.3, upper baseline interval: 29.2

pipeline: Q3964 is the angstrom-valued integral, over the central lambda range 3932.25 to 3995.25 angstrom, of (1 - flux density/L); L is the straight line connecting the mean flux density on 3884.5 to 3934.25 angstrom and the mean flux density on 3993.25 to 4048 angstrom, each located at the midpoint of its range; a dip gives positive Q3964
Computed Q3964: 8.9 angstrom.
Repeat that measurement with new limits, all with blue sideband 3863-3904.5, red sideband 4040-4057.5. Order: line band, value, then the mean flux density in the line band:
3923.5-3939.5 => 0.3 angstrom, 24.5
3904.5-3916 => -1.7 angstrom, 28.1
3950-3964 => 1.1 angstrom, 23.7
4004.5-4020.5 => -1.5 angstrom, 29.8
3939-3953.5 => 0.0 angstrom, 25.3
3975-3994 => 0.7 angstrom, 25.6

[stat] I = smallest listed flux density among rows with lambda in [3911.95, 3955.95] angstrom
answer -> 13.41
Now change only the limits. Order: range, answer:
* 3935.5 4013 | 12.18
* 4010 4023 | 24.03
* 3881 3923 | 11.13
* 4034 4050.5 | 24.31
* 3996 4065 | 21.04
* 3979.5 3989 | 19.34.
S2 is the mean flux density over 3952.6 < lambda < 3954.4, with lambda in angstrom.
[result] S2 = 23.7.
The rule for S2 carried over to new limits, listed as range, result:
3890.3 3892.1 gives 19.2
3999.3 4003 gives 28.5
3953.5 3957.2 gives 24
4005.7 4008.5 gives 29.8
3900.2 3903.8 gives 27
